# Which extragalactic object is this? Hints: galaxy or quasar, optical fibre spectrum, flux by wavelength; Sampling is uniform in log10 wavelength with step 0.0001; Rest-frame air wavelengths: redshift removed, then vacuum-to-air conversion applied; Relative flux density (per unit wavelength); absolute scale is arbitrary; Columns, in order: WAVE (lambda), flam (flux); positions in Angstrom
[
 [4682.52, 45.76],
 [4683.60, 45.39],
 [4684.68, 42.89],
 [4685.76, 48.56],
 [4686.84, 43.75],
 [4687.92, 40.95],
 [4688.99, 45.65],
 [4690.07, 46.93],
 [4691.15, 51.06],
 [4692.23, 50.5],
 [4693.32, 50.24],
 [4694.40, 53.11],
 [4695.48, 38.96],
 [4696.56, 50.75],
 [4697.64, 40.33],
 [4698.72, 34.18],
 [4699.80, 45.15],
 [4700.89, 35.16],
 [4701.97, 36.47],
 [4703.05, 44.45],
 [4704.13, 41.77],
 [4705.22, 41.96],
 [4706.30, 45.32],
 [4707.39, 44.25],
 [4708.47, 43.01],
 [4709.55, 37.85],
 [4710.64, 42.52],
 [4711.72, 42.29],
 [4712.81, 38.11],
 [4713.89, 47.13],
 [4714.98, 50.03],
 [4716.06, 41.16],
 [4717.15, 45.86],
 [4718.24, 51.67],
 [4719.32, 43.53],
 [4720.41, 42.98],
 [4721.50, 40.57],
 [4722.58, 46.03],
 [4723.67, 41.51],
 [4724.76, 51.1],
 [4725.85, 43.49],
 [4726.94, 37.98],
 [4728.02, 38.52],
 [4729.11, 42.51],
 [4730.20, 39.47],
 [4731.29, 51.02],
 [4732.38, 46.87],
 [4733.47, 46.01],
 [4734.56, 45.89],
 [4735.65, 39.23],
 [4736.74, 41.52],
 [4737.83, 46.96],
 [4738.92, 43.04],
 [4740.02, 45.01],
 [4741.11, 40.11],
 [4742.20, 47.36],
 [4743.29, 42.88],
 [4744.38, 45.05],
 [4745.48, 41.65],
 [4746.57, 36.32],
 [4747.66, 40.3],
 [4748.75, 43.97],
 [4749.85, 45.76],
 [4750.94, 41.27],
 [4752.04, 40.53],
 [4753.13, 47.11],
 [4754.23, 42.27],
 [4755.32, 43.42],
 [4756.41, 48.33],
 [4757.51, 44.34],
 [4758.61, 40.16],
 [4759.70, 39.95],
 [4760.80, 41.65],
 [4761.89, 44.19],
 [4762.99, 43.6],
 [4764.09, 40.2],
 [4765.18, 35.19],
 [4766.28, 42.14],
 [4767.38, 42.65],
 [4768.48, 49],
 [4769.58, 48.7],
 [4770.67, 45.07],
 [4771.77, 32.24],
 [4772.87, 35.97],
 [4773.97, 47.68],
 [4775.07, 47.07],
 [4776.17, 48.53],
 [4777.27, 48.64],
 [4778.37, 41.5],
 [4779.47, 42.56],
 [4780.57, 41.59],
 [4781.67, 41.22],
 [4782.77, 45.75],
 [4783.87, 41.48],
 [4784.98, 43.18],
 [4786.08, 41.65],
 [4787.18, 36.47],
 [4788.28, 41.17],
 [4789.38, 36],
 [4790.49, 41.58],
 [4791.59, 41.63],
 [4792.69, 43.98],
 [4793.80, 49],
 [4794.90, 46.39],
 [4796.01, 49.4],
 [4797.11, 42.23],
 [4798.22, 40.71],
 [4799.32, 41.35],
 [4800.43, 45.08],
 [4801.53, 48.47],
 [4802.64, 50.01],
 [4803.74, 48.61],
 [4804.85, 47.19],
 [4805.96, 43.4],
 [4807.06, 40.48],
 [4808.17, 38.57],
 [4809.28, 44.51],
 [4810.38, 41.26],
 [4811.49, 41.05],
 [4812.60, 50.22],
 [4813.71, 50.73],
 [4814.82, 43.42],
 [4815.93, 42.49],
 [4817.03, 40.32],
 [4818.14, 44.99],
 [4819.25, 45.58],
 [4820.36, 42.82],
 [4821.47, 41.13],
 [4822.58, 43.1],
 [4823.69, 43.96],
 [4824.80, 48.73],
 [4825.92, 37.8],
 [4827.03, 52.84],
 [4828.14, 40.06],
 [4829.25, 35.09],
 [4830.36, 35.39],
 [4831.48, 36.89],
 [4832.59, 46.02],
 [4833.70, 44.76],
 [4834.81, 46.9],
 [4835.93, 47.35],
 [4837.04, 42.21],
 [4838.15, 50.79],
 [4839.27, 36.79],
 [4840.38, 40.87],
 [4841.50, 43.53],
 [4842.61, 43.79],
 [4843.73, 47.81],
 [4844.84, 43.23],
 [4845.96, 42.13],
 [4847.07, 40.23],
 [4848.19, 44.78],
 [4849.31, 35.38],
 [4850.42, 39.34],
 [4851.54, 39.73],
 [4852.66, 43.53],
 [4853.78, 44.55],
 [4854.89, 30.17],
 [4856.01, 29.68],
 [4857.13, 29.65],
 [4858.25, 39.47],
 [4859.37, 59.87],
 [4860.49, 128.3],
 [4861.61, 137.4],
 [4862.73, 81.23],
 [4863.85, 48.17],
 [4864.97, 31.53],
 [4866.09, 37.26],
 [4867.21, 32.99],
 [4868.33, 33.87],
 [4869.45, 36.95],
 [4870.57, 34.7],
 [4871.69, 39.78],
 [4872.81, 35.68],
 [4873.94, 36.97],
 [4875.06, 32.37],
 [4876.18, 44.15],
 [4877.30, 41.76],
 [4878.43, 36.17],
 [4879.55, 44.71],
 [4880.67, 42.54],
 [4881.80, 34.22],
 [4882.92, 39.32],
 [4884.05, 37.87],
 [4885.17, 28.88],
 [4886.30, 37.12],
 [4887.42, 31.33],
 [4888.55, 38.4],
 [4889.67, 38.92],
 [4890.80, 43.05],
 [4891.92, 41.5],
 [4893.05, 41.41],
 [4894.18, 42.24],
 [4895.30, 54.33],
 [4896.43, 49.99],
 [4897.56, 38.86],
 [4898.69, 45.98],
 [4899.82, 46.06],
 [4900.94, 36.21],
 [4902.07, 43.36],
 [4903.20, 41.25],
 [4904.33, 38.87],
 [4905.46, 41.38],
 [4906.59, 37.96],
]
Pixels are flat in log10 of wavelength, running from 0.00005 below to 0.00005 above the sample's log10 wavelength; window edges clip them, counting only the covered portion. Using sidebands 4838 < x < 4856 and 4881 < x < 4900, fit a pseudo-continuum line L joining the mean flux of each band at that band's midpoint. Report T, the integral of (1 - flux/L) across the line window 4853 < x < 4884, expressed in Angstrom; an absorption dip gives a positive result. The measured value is -4.4 Angstrom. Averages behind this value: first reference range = 41.1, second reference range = 40.5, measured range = 46.6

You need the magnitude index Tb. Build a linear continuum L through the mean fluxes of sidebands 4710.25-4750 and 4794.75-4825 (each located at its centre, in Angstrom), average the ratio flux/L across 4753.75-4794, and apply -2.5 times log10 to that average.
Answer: 0.04 mag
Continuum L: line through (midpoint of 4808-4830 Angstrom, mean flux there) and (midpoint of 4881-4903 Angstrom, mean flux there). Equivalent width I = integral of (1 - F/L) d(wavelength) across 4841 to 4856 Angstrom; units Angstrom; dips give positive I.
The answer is 0.5 Angstrom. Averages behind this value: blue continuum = 43.5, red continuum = 40.5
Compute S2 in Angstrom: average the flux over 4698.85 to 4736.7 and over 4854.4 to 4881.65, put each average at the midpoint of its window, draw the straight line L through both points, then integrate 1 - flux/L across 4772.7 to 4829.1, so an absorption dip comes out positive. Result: 2.2 Angstrom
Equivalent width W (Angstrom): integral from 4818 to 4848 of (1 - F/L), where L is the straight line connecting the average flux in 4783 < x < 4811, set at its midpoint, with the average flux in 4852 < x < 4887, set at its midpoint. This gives 0.8 Angstrom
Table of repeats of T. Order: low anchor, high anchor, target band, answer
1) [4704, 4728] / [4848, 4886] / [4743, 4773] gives 1.1 Angstrom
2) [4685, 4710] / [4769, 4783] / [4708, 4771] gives 0.5 Angstrom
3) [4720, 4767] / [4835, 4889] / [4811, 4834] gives 0.3 Angstrom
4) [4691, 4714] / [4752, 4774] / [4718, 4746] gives -0.6 Angstrom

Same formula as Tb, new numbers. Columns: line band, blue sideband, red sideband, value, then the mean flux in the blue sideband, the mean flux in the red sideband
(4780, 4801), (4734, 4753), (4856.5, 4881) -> 0.066 mag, 42.9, 49.3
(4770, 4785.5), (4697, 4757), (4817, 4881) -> 0.018 mag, 43.1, 44.8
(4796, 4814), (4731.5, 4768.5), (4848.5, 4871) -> 0.041 mag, 43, 49.7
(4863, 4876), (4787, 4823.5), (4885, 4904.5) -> 0.119 mag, 43.8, 41.3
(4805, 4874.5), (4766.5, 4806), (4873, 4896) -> -0.094 mag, 43.8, 39.4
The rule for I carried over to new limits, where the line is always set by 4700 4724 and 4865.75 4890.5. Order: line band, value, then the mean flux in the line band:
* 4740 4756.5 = -0.5 Angstrom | 43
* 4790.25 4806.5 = -2.2 Angstrom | 45.3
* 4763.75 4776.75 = -0.6 Angstrom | 42.9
